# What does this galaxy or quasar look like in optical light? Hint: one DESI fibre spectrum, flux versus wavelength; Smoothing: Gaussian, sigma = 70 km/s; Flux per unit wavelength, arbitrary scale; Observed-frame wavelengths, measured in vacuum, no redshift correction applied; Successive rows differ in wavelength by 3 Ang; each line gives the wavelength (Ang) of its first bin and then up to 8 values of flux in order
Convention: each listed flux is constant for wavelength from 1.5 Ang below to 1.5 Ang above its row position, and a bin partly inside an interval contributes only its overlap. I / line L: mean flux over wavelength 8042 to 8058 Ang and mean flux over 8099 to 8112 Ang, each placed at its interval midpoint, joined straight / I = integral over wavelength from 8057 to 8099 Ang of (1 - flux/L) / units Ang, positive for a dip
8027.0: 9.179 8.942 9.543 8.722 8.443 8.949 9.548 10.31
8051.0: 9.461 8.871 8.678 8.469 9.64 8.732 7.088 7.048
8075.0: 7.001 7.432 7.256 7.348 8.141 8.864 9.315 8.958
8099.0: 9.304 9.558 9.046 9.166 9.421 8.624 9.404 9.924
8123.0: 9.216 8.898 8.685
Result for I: 5.2 Ang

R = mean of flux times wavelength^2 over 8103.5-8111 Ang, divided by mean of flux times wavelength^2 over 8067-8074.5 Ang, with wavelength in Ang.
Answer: 1.29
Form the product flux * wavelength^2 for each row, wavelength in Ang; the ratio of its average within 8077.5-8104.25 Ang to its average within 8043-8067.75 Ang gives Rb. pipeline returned 0.94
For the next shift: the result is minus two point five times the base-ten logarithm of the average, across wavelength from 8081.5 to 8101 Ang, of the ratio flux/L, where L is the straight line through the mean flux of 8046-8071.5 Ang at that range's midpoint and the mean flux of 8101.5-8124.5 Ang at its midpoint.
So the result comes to 0.06 mag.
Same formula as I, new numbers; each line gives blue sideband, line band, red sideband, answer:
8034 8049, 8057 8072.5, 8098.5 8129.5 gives 1.5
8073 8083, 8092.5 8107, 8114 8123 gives -1.4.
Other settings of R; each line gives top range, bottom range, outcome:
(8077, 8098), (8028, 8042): 0.93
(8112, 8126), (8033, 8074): 1.07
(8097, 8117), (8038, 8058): 1.01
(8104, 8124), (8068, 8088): 1.28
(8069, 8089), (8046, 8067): 0.81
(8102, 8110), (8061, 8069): 1.06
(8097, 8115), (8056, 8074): 1.13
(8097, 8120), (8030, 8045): 1.05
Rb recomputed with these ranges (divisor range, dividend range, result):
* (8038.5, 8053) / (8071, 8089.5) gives 0.80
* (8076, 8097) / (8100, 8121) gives 1.15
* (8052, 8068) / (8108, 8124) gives 1.07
